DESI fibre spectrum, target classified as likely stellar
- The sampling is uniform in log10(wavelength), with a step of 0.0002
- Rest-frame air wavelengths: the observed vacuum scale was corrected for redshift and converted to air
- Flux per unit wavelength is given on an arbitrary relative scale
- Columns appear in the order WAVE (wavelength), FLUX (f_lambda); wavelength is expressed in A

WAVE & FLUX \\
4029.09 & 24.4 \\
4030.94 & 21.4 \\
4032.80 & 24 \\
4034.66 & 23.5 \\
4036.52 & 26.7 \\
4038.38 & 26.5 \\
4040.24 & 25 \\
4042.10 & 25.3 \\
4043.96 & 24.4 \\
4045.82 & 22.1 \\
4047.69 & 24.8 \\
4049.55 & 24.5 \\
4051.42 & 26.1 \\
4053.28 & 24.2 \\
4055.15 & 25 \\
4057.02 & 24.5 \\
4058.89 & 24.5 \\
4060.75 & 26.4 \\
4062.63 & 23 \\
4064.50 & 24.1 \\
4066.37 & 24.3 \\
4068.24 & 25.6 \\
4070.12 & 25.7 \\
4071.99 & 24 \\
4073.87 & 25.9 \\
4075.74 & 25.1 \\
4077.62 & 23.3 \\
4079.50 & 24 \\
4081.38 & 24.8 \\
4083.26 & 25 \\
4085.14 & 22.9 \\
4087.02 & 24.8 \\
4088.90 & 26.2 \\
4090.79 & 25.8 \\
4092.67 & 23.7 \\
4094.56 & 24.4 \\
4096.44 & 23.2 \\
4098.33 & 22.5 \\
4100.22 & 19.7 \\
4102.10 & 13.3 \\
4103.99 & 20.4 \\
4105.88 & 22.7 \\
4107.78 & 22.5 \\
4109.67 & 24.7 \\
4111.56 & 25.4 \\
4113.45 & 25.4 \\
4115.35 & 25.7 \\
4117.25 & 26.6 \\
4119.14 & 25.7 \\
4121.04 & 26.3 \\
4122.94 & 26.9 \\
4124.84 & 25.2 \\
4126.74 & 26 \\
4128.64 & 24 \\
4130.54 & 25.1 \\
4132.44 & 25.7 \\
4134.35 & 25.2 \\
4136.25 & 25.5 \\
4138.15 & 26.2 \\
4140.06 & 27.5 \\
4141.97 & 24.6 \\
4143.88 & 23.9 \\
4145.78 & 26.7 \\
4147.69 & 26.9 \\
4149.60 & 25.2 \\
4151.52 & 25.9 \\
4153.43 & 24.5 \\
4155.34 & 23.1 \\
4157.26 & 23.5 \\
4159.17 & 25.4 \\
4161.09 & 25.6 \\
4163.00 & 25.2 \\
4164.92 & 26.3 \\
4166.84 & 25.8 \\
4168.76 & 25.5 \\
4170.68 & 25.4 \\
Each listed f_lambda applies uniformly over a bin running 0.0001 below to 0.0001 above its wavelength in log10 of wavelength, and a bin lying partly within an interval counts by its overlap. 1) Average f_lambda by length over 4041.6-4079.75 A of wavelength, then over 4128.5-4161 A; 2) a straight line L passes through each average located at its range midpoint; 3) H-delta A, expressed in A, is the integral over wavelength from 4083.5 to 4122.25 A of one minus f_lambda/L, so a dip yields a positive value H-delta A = 2.0 A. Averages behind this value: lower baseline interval 24.6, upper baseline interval 25.3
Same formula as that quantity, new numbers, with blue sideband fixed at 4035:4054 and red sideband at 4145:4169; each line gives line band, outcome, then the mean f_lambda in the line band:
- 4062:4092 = 0.5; 24.7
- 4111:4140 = -0.6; 25.7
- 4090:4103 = 1.7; 21.8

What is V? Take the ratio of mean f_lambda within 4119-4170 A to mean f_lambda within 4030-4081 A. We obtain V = 1.0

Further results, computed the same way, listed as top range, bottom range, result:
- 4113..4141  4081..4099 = 1.06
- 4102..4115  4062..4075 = 0.92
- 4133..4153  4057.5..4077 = 1.04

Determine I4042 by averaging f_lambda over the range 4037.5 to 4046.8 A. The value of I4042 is 24.6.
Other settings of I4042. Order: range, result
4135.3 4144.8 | 25.5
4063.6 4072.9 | 24.8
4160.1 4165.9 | 25.7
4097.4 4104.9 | 19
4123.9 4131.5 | 25.1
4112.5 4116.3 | 25.5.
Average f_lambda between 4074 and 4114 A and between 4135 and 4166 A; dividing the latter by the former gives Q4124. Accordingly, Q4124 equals 1.09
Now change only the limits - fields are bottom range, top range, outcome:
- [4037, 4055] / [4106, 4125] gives 1.02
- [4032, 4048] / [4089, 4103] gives 0.89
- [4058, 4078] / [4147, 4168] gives 1.02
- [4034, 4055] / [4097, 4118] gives 0.91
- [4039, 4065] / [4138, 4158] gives 1.03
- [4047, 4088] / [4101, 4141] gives 1.00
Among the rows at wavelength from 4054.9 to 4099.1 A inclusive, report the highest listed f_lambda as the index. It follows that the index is 26.4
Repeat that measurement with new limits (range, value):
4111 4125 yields 26.9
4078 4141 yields 27.5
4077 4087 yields 25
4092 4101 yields 24.4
